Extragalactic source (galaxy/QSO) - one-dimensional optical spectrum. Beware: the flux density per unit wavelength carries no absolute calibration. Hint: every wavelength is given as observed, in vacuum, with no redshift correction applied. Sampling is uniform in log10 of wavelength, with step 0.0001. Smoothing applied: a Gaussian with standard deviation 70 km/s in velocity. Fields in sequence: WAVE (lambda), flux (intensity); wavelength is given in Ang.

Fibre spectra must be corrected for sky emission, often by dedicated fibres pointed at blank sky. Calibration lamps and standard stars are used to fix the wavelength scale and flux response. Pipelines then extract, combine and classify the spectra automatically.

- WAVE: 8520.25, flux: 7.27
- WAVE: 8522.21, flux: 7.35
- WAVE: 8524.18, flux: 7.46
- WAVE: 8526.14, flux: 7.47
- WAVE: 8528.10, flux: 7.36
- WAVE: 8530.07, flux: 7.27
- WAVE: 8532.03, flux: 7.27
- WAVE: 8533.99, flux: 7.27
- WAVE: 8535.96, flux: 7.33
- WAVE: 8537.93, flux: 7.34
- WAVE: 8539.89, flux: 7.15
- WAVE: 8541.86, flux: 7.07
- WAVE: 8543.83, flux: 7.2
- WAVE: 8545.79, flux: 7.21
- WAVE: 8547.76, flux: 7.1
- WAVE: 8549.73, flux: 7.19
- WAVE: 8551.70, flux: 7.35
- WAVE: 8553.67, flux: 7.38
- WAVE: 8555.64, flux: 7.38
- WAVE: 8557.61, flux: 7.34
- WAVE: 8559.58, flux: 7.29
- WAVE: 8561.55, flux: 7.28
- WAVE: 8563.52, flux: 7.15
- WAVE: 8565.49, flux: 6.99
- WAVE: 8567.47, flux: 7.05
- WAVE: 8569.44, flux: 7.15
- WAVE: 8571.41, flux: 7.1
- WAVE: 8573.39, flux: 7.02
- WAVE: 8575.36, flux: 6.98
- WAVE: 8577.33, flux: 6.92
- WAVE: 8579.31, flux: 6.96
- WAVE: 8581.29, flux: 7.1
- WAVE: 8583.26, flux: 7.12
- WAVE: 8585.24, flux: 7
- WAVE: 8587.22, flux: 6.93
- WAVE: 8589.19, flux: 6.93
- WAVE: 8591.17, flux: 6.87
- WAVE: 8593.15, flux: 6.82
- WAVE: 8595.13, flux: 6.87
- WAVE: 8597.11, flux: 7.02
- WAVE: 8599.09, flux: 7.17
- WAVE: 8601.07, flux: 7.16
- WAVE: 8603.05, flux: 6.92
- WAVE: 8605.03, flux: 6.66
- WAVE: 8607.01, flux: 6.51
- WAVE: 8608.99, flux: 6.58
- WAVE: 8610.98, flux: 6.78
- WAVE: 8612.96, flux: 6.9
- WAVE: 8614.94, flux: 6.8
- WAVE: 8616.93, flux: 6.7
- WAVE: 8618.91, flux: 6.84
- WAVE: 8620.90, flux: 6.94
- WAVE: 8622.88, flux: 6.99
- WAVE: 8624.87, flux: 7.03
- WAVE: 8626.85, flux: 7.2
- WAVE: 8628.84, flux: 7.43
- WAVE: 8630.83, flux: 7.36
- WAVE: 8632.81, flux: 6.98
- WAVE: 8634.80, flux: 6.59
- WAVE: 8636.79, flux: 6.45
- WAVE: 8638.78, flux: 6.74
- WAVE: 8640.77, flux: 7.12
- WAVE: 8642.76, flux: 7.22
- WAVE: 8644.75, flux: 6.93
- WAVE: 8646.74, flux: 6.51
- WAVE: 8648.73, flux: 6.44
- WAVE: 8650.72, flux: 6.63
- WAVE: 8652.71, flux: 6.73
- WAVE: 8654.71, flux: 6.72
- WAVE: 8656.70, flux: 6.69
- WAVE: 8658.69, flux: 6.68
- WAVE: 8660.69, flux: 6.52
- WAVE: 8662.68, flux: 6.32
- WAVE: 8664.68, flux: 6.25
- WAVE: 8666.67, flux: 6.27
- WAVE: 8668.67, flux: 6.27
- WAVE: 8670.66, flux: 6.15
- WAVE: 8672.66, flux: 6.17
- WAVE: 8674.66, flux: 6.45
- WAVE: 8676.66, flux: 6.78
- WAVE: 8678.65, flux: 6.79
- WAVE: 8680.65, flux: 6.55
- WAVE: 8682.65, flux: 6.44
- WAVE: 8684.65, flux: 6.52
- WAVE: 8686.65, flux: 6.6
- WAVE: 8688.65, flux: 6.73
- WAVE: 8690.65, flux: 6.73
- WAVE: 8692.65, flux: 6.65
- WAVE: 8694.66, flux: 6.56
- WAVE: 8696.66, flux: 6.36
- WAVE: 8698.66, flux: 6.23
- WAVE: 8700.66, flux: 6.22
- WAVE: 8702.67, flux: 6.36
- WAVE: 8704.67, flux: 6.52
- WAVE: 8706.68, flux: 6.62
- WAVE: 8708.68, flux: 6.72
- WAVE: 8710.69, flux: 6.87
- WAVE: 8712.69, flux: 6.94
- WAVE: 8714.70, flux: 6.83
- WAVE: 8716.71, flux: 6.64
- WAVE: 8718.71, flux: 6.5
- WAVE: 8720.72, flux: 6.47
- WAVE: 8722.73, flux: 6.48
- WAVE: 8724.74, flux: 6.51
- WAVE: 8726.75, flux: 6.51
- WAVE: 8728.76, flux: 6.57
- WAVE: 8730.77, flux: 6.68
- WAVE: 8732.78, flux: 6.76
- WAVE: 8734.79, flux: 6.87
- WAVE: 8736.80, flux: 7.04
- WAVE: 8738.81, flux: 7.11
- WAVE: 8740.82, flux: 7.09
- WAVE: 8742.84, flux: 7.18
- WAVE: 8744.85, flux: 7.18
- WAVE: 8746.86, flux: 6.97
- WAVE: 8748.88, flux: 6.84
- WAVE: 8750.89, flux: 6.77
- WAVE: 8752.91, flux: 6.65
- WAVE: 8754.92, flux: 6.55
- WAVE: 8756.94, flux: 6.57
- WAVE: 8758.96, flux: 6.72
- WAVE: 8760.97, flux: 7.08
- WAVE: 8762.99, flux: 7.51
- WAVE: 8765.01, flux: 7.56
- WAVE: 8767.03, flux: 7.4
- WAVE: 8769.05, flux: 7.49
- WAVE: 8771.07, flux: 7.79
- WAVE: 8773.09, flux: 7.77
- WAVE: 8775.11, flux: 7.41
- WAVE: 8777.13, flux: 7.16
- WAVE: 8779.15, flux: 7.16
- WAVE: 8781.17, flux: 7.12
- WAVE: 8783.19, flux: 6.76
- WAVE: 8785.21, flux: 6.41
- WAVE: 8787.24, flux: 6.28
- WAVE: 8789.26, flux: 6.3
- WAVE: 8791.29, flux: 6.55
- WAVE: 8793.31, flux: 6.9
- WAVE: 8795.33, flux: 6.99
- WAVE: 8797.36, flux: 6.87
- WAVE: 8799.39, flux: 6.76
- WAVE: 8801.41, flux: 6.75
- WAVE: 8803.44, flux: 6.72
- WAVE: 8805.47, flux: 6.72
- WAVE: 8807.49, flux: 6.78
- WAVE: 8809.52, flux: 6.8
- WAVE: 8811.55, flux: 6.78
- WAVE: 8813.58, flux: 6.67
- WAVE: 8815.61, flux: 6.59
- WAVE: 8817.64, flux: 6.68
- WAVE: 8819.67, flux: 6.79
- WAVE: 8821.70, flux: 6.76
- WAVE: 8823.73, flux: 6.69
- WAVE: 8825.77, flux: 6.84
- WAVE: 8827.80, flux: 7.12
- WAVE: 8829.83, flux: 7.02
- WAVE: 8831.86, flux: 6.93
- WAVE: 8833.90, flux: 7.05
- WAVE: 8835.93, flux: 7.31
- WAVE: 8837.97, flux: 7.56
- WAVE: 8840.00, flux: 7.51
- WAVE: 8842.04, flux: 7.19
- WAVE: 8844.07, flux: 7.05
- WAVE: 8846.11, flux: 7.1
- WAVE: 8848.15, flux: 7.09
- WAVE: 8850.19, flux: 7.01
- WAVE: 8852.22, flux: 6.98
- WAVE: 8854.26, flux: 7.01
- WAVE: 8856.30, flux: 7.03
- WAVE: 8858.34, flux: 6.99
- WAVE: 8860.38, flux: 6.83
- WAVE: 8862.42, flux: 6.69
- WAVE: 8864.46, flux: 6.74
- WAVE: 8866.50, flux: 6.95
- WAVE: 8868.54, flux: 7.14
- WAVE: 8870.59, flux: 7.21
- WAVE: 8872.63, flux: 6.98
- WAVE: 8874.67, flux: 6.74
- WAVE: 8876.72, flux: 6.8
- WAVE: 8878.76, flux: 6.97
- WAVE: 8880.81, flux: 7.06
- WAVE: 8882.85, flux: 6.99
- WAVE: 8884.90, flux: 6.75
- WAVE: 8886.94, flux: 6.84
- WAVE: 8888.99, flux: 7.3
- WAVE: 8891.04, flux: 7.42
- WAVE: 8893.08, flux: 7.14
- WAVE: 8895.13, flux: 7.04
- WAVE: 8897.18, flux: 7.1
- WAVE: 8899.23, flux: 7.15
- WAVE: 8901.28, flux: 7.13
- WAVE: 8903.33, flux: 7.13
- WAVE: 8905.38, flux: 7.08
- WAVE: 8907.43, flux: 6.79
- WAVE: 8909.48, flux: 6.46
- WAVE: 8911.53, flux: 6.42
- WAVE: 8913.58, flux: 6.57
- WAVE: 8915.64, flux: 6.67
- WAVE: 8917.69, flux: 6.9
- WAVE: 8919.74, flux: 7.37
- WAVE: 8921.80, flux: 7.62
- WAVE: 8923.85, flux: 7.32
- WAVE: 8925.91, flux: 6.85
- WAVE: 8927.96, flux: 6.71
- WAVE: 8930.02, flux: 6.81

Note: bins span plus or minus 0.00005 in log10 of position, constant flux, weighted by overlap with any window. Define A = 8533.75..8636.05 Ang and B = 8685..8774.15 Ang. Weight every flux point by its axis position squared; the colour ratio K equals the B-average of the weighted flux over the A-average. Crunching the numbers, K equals 1.00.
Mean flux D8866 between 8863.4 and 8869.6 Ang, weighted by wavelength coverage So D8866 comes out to 6.94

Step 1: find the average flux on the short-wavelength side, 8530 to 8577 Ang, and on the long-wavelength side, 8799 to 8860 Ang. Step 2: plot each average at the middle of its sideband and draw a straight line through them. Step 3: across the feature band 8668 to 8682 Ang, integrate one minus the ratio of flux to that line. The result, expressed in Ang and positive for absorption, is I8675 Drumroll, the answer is 1.2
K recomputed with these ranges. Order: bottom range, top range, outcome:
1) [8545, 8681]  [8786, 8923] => 1.07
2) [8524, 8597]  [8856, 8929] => 1.05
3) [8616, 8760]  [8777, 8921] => 1.07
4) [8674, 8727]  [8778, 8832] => 1.05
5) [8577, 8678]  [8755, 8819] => 1.06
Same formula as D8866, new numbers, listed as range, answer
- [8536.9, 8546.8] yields 7.2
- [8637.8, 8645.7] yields 7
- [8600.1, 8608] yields 6.82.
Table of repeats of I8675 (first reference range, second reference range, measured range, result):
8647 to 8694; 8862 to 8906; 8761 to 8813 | -1.49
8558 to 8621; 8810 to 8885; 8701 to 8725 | 1.19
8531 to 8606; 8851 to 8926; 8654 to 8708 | 4.39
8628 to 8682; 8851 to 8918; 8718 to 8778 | -1.82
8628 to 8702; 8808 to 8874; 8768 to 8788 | -0.89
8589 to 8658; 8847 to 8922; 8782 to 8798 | 0.69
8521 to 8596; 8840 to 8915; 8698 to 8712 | 1.09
